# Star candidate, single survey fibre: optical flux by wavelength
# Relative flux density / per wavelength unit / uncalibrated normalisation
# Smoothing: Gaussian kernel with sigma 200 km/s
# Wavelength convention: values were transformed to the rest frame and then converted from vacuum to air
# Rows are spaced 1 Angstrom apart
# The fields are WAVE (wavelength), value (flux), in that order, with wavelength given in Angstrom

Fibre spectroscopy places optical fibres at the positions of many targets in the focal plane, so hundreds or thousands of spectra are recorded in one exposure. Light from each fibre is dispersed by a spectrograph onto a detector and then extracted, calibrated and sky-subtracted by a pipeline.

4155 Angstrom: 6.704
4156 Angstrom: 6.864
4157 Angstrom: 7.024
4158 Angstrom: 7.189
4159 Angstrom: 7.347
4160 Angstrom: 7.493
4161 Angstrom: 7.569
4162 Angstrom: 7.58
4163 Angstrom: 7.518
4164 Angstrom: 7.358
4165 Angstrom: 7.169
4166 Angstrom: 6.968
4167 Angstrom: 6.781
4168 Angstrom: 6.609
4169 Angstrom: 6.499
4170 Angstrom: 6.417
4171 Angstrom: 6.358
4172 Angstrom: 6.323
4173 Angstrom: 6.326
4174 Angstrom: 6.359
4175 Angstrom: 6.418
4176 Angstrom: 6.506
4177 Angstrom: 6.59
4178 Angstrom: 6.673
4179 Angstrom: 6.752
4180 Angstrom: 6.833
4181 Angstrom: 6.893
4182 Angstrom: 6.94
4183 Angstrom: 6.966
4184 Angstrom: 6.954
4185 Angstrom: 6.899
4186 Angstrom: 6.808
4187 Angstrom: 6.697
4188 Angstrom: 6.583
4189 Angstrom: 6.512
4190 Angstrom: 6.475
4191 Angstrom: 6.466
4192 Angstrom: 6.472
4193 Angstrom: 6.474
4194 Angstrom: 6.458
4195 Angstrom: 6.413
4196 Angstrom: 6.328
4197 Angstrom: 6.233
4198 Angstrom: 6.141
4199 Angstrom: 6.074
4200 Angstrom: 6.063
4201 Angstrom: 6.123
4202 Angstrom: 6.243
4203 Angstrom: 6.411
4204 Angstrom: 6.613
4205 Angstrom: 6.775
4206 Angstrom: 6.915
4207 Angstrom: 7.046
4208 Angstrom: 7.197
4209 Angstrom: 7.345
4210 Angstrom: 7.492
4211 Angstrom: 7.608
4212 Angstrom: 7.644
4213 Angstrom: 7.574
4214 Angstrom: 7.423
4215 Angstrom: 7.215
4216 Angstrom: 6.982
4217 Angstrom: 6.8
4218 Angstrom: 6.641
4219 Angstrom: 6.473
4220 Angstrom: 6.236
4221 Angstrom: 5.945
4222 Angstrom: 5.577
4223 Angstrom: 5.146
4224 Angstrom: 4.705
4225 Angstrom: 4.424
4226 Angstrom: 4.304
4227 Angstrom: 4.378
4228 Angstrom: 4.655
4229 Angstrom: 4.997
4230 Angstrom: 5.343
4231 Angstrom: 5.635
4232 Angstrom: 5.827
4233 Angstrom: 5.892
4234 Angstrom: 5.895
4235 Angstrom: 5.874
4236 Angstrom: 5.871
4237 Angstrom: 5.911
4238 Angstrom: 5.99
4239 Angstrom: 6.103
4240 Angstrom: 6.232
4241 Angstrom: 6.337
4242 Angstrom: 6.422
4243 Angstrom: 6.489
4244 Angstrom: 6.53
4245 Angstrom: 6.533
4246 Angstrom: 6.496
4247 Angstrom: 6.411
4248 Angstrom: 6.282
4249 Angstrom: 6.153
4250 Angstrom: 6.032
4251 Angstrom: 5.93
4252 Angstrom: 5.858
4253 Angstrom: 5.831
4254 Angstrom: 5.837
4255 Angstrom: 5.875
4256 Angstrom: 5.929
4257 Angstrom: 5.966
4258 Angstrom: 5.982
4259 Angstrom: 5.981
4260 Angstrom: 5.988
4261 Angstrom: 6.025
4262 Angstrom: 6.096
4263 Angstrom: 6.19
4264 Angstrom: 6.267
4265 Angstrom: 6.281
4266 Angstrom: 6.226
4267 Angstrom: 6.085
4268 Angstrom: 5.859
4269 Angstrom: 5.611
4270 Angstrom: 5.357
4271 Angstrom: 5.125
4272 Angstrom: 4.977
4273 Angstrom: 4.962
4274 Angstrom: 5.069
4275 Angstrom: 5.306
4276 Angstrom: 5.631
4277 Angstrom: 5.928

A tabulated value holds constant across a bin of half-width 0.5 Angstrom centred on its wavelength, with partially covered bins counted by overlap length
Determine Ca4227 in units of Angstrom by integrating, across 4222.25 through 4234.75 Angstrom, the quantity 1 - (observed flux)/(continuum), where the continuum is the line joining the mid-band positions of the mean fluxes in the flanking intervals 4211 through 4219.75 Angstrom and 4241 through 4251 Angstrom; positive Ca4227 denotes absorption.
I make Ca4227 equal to 3.03 Angstrom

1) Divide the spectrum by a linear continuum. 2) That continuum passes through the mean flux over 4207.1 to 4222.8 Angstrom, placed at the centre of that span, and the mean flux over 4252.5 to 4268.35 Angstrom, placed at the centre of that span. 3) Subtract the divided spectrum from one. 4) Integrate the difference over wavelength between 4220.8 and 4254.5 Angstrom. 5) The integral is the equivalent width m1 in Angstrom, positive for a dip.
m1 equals 3.62 Angstrom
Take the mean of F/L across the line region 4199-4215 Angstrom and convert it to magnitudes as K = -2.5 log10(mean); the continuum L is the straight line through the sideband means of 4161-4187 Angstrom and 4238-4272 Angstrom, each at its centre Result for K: -0.07 mag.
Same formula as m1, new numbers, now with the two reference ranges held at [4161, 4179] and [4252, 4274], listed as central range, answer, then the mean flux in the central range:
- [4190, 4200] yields 0.26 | 6.33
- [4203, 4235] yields 0.29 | 6.21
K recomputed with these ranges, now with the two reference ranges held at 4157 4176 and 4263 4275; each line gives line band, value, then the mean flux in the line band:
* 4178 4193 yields -0.01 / 6.72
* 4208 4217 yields -0.16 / 7.36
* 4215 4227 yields 0.09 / 5.75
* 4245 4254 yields -0.05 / 6.13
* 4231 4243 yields 0.00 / 6.03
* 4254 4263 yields -0.04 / 5.98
